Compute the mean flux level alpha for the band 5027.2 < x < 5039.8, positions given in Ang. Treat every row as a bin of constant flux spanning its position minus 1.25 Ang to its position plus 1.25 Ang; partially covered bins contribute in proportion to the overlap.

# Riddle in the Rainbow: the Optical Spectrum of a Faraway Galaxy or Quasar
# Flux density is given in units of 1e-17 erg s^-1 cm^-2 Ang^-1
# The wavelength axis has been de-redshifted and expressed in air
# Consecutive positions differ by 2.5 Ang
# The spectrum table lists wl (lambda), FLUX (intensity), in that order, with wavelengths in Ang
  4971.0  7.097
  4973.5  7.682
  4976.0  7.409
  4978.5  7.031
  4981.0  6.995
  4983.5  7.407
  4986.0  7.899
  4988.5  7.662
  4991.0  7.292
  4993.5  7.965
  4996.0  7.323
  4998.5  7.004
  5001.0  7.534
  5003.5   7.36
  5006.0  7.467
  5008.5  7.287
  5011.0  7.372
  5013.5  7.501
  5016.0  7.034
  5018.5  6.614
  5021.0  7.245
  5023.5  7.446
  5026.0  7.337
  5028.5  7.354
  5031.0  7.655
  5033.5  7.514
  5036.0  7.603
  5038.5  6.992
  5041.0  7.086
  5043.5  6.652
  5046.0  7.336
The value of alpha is 7.42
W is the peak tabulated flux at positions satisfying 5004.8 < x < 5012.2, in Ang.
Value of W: 7.467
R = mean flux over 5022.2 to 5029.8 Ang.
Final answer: 7.38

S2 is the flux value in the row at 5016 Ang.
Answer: 7.034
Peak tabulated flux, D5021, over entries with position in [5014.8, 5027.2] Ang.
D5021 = 7.446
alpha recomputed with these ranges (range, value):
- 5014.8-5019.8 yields 6.83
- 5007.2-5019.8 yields 7.16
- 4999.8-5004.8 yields 7.45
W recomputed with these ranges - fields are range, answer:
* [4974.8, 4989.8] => 7.899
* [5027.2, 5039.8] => 7.655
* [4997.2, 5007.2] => 7.534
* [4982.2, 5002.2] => 7.965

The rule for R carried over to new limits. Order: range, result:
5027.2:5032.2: 7.5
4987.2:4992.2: 7.48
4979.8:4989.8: 7.49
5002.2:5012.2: 7.37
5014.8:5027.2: 7.13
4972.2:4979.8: 7.37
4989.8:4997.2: 7.53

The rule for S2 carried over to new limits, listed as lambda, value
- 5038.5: 6.992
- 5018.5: 6.614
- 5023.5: 7.446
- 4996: 7.323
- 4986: 7.899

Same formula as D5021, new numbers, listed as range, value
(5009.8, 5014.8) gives 7.501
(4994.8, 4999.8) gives 7.323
